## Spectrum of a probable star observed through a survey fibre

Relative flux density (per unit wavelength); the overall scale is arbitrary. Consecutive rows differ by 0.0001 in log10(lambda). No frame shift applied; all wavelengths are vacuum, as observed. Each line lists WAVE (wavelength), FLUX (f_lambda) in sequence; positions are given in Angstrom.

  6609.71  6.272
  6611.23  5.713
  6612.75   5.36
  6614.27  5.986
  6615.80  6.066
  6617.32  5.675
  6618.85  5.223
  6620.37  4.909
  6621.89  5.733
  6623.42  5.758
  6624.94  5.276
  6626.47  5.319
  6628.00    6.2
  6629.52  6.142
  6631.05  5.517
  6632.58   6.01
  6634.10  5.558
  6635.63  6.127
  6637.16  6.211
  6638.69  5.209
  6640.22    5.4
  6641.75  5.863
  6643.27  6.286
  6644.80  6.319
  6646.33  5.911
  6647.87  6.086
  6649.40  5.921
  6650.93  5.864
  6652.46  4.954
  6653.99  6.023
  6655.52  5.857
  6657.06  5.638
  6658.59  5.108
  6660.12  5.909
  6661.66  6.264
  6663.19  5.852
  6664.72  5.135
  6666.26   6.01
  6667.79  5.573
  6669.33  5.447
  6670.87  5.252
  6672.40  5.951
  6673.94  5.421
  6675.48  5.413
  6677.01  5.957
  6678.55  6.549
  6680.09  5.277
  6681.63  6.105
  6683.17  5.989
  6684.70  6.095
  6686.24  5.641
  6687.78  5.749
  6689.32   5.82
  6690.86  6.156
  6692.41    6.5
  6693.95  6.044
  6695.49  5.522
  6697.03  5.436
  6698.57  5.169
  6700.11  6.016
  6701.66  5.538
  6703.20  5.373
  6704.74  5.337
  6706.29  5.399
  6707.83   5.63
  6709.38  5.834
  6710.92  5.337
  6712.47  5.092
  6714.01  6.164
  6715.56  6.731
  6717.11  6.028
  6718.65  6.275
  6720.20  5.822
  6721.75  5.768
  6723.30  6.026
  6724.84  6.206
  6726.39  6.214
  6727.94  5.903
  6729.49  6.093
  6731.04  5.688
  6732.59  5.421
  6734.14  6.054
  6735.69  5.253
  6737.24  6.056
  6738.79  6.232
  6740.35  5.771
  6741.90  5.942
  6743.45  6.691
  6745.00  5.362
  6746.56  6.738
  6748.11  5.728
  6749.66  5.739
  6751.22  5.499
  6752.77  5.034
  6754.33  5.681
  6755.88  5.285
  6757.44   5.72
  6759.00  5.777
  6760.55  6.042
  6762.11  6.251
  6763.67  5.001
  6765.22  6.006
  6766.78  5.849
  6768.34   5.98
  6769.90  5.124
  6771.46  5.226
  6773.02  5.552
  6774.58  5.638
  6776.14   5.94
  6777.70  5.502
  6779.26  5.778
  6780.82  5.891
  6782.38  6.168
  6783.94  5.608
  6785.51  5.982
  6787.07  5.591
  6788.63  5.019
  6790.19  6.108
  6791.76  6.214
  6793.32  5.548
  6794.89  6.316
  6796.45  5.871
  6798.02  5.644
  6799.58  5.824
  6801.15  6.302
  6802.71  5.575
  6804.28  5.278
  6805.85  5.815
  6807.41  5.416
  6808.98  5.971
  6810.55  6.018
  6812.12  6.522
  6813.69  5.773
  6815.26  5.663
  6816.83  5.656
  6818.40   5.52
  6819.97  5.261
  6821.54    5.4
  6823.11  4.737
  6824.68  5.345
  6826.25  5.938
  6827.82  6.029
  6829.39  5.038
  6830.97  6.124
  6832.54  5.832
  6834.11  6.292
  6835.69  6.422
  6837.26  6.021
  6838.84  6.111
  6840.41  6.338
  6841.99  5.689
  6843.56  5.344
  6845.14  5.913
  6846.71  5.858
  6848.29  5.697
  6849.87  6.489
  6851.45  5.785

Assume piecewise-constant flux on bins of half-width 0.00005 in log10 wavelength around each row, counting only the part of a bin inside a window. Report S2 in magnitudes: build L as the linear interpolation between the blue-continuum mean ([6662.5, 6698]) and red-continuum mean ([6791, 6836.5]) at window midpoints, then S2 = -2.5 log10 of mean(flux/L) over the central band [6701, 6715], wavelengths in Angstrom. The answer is 0.04 mag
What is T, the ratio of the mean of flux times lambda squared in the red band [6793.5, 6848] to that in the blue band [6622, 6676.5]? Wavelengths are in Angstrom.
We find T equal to 1.1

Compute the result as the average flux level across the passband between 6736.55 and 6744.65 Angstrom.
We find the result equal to 6.1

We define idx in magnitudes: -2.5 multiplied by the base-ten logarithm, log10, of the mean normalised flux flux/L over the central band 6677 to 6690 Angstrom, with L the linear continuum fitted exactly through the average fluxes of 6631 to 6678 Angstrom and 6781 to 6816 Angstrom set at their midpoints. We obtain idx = -0.03 mag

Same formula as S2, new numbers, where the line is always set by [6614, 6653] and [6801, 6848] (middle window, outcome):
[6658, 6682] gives 0.01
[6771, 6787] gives 0.01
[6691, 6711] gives 0.02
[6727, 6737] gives 0.00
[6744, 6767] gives 0.01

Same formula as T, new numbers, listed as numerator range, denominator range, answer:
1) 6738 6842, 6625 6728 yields 1.03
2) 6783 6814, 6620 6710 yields 1.05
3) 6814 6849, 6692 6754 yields 1.02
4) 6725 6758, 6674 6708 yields 1.03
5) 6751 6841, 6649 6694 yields 1.03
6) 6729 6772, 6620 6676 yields 1.04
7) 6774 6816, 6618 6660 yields 1.06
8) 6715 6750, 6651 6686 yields 1.07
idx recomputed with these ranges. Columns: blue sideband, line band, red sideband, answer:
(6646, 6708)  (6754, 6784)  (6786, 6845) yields 0.01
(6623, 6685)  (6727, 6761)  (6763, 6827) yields -0.01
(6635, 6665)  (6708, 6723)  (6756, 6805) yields -0.02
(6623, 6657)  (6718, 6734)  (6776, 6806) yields -0.03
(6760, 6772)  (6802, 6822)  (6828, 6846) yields 0.03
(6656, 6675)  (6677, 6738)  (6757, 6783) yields -0.03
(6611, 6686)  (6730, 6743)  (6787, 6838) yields -0.01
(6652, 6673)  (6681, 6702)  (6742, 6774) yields -0.03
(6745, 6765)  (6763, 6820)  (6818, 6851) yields 0.00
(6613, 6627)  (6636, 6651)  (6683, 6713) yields -0.06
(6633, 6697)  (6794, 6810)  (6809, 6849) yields 0.00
